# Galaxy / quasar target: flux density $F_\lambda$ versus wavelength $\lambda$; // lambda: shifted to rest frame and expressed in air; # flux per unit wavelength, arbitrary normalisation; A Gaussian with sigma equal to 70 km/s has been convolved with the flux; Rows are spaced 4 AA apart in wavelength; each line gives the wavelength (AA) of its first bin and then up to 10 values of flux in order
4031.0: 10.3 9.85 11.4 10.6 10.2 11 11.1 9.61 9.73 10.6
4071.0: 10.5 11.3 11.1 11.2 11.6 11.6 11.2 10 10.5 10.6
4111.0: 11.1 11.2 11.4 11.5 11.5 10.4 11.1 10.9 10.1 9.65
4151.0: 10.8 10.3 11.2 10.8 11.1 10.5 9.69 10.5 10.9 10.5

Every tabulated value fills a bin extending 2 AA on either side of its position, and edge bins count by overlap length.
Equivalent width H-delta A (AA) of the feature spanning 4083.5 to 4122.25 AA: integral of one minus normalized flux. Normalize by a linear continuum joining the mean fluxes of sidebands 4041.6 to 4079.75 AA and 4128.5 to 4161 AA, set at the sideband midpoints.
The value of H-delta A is -1.8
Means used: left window 10.6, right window 10.6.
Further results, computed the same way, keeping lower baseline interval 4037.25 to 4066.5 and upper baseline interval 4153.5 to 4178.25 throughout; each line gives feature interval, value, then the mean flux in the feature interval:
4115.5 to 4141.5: -1.3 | 11.1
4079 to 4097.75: -1.4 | 11.3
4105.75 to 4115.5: -0.4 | 11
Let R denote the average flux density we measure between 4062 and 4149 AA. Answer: 10.9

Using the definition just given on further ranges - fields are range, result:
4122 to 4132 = 11.2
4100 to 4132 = 11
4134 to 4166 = 10.6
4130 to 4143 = 10.7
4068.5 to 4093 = 11.2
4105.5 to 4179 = 10.8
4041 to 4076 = 10.5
